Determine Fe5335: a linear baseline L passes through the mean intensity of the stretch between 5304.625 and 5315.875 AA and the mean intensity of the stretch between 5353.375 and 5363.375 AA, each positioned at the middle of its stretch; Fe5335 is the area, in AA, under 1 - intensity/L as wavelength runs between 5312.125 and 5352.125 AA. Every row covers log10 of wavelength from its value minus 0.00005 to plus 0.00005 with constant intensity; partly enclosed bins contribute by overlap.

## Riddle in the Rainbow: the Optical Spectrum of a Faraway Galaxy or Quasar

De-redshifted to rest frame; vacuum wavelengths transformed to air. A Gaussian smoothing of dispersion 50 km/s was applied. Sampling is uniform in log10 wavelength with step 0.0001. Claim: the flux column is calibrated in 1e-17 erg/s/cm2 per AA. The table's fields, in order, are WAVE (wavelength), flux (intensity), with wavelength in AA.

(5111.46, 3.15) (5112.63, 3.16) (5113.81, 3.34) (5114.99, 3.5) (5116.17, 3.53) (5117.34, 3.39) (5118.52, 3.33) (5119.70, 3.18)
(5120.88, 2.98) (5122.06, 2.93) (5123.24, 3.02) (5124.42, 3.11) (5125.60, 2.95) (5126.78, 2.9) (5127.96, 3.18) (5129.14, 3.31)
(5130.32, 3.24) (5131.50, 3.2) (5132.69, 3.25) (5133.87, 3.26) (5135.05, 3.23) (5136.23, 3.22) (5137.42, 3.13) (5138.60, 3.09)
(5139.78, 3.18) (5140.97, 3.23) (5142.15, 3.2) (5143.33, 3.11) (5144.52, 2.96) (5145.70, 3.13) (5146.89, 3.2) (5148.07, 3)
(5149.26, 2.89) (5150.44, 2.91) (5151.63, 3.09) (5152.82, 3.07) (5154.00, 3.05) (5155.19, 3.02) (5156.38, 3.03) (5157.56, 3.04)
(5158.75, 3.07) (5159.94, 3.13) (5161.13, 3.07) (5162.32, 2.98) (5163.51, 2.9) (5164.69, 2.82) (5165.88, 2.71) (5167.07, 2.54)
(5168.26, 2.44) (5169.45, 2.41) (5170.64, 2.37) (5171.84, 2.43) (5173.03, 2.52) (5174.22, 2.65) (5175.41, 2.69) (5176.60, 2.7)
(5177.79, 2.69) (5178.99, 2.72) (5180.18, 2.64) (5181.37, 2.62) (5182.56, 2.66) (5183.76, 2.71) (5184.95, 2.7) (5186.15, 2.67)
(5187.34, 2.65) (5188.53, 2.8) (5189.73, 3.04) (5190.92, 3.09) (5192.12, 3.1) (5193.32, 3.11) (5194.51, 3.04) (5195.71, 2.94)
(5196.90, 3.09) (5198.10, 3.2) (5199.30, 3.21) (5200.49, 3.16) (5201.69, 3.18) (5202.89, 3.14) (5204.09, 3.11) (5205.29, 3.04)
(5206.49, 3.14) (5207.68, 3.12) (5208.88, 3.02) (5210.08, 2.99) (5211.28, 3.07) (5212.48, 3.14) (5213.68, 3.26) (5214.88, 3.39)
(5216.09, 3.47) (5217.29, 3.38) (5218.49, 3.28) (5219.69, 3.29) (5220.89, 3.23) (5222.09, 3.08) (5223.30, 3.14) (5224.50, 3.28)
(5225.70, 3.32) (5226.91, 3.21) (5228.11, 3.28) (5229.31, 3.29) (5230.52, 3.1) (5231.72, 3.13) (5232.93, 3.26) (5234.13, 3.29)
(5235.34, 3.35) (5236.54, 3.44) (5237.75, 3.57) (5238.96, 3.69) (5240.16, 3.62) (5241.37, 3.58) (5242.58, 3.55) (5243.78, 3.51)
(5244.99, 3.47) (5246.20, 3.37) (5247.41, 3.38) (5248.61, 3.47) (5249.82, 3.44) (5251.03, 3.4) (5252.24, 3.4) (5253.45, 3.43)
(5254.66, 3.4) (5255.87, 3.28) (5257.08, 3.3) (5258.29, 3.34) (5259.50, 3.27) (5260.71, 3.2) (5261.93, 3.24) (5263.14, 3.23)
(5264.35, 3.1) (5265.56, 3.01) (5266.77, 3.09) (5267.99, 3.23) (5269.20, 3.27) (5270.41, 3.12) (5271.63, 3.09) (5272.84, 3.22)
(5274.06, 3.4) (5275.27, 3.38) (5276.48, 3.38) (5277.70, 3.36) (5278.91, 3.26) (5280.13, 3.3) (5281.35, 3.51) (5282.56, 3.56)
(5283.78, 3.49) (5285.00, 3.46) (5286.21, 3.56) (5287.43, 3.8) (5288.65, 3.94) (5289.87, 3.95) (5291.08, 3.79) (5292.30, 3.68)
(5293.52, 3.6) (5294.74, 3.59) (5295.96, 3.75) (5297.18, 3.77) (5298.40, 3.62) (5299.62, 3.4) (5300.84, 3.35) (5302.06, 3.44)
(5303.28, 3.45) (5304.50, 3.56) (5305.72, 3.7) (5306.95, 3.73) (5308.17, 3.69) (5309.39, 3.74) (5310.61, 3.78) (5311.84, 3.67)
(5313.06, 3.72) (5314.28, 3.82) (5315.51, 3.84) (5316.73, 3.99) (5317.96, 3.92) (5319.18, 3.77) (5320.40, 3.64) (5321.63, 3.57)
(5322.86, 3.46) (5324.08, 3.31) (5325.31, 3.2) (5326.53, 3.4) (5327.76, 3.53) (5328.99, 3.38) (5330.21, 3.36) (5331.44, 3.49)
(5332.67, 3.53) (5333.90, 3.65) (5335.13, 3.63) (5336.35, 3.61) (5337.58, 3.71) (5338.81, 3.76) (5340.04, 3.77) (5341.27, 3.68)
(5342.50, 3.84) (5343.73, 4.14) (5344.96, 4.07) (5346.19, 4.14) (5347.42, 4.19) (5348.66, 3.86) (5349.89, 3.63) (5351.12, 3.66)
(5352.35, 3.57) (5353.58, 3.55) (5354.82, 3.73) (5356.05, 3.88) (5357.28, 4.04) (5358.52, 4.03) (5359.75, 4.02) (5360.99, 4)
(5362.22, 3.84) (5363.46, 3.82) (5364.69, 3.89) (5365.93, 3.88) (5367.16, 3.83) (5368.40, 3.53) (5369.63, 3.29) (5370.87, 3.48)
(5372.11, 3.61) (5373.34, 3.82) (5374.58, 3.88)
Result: 1.2 AA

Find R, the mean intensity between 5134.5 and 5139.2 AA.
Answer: 3.17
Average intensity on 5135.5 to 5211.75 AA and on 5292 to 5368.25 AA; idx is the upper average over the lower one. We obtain 1.26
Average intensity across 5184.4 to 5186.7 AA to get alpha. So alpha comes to 2.68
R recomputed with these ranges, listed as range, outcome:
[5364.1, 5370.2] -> 3.69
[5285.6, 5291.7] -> 3.81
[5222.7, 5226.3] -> 3.25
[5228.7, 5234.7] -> 3.22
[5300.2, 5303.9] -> 3.42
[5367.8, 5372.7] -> 3.48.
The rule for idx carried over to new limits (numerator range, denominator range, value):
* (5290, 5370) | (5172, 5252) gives 1.18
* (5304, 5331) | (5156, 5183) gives 1.33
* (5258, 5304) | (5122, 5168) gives 1.12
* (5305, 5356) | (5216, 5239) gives 1.12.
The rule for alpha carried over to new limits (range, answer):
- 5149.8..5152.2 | 3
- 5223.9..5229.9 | 3.28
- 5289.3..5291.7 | 3.88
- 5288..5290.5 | 3.95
